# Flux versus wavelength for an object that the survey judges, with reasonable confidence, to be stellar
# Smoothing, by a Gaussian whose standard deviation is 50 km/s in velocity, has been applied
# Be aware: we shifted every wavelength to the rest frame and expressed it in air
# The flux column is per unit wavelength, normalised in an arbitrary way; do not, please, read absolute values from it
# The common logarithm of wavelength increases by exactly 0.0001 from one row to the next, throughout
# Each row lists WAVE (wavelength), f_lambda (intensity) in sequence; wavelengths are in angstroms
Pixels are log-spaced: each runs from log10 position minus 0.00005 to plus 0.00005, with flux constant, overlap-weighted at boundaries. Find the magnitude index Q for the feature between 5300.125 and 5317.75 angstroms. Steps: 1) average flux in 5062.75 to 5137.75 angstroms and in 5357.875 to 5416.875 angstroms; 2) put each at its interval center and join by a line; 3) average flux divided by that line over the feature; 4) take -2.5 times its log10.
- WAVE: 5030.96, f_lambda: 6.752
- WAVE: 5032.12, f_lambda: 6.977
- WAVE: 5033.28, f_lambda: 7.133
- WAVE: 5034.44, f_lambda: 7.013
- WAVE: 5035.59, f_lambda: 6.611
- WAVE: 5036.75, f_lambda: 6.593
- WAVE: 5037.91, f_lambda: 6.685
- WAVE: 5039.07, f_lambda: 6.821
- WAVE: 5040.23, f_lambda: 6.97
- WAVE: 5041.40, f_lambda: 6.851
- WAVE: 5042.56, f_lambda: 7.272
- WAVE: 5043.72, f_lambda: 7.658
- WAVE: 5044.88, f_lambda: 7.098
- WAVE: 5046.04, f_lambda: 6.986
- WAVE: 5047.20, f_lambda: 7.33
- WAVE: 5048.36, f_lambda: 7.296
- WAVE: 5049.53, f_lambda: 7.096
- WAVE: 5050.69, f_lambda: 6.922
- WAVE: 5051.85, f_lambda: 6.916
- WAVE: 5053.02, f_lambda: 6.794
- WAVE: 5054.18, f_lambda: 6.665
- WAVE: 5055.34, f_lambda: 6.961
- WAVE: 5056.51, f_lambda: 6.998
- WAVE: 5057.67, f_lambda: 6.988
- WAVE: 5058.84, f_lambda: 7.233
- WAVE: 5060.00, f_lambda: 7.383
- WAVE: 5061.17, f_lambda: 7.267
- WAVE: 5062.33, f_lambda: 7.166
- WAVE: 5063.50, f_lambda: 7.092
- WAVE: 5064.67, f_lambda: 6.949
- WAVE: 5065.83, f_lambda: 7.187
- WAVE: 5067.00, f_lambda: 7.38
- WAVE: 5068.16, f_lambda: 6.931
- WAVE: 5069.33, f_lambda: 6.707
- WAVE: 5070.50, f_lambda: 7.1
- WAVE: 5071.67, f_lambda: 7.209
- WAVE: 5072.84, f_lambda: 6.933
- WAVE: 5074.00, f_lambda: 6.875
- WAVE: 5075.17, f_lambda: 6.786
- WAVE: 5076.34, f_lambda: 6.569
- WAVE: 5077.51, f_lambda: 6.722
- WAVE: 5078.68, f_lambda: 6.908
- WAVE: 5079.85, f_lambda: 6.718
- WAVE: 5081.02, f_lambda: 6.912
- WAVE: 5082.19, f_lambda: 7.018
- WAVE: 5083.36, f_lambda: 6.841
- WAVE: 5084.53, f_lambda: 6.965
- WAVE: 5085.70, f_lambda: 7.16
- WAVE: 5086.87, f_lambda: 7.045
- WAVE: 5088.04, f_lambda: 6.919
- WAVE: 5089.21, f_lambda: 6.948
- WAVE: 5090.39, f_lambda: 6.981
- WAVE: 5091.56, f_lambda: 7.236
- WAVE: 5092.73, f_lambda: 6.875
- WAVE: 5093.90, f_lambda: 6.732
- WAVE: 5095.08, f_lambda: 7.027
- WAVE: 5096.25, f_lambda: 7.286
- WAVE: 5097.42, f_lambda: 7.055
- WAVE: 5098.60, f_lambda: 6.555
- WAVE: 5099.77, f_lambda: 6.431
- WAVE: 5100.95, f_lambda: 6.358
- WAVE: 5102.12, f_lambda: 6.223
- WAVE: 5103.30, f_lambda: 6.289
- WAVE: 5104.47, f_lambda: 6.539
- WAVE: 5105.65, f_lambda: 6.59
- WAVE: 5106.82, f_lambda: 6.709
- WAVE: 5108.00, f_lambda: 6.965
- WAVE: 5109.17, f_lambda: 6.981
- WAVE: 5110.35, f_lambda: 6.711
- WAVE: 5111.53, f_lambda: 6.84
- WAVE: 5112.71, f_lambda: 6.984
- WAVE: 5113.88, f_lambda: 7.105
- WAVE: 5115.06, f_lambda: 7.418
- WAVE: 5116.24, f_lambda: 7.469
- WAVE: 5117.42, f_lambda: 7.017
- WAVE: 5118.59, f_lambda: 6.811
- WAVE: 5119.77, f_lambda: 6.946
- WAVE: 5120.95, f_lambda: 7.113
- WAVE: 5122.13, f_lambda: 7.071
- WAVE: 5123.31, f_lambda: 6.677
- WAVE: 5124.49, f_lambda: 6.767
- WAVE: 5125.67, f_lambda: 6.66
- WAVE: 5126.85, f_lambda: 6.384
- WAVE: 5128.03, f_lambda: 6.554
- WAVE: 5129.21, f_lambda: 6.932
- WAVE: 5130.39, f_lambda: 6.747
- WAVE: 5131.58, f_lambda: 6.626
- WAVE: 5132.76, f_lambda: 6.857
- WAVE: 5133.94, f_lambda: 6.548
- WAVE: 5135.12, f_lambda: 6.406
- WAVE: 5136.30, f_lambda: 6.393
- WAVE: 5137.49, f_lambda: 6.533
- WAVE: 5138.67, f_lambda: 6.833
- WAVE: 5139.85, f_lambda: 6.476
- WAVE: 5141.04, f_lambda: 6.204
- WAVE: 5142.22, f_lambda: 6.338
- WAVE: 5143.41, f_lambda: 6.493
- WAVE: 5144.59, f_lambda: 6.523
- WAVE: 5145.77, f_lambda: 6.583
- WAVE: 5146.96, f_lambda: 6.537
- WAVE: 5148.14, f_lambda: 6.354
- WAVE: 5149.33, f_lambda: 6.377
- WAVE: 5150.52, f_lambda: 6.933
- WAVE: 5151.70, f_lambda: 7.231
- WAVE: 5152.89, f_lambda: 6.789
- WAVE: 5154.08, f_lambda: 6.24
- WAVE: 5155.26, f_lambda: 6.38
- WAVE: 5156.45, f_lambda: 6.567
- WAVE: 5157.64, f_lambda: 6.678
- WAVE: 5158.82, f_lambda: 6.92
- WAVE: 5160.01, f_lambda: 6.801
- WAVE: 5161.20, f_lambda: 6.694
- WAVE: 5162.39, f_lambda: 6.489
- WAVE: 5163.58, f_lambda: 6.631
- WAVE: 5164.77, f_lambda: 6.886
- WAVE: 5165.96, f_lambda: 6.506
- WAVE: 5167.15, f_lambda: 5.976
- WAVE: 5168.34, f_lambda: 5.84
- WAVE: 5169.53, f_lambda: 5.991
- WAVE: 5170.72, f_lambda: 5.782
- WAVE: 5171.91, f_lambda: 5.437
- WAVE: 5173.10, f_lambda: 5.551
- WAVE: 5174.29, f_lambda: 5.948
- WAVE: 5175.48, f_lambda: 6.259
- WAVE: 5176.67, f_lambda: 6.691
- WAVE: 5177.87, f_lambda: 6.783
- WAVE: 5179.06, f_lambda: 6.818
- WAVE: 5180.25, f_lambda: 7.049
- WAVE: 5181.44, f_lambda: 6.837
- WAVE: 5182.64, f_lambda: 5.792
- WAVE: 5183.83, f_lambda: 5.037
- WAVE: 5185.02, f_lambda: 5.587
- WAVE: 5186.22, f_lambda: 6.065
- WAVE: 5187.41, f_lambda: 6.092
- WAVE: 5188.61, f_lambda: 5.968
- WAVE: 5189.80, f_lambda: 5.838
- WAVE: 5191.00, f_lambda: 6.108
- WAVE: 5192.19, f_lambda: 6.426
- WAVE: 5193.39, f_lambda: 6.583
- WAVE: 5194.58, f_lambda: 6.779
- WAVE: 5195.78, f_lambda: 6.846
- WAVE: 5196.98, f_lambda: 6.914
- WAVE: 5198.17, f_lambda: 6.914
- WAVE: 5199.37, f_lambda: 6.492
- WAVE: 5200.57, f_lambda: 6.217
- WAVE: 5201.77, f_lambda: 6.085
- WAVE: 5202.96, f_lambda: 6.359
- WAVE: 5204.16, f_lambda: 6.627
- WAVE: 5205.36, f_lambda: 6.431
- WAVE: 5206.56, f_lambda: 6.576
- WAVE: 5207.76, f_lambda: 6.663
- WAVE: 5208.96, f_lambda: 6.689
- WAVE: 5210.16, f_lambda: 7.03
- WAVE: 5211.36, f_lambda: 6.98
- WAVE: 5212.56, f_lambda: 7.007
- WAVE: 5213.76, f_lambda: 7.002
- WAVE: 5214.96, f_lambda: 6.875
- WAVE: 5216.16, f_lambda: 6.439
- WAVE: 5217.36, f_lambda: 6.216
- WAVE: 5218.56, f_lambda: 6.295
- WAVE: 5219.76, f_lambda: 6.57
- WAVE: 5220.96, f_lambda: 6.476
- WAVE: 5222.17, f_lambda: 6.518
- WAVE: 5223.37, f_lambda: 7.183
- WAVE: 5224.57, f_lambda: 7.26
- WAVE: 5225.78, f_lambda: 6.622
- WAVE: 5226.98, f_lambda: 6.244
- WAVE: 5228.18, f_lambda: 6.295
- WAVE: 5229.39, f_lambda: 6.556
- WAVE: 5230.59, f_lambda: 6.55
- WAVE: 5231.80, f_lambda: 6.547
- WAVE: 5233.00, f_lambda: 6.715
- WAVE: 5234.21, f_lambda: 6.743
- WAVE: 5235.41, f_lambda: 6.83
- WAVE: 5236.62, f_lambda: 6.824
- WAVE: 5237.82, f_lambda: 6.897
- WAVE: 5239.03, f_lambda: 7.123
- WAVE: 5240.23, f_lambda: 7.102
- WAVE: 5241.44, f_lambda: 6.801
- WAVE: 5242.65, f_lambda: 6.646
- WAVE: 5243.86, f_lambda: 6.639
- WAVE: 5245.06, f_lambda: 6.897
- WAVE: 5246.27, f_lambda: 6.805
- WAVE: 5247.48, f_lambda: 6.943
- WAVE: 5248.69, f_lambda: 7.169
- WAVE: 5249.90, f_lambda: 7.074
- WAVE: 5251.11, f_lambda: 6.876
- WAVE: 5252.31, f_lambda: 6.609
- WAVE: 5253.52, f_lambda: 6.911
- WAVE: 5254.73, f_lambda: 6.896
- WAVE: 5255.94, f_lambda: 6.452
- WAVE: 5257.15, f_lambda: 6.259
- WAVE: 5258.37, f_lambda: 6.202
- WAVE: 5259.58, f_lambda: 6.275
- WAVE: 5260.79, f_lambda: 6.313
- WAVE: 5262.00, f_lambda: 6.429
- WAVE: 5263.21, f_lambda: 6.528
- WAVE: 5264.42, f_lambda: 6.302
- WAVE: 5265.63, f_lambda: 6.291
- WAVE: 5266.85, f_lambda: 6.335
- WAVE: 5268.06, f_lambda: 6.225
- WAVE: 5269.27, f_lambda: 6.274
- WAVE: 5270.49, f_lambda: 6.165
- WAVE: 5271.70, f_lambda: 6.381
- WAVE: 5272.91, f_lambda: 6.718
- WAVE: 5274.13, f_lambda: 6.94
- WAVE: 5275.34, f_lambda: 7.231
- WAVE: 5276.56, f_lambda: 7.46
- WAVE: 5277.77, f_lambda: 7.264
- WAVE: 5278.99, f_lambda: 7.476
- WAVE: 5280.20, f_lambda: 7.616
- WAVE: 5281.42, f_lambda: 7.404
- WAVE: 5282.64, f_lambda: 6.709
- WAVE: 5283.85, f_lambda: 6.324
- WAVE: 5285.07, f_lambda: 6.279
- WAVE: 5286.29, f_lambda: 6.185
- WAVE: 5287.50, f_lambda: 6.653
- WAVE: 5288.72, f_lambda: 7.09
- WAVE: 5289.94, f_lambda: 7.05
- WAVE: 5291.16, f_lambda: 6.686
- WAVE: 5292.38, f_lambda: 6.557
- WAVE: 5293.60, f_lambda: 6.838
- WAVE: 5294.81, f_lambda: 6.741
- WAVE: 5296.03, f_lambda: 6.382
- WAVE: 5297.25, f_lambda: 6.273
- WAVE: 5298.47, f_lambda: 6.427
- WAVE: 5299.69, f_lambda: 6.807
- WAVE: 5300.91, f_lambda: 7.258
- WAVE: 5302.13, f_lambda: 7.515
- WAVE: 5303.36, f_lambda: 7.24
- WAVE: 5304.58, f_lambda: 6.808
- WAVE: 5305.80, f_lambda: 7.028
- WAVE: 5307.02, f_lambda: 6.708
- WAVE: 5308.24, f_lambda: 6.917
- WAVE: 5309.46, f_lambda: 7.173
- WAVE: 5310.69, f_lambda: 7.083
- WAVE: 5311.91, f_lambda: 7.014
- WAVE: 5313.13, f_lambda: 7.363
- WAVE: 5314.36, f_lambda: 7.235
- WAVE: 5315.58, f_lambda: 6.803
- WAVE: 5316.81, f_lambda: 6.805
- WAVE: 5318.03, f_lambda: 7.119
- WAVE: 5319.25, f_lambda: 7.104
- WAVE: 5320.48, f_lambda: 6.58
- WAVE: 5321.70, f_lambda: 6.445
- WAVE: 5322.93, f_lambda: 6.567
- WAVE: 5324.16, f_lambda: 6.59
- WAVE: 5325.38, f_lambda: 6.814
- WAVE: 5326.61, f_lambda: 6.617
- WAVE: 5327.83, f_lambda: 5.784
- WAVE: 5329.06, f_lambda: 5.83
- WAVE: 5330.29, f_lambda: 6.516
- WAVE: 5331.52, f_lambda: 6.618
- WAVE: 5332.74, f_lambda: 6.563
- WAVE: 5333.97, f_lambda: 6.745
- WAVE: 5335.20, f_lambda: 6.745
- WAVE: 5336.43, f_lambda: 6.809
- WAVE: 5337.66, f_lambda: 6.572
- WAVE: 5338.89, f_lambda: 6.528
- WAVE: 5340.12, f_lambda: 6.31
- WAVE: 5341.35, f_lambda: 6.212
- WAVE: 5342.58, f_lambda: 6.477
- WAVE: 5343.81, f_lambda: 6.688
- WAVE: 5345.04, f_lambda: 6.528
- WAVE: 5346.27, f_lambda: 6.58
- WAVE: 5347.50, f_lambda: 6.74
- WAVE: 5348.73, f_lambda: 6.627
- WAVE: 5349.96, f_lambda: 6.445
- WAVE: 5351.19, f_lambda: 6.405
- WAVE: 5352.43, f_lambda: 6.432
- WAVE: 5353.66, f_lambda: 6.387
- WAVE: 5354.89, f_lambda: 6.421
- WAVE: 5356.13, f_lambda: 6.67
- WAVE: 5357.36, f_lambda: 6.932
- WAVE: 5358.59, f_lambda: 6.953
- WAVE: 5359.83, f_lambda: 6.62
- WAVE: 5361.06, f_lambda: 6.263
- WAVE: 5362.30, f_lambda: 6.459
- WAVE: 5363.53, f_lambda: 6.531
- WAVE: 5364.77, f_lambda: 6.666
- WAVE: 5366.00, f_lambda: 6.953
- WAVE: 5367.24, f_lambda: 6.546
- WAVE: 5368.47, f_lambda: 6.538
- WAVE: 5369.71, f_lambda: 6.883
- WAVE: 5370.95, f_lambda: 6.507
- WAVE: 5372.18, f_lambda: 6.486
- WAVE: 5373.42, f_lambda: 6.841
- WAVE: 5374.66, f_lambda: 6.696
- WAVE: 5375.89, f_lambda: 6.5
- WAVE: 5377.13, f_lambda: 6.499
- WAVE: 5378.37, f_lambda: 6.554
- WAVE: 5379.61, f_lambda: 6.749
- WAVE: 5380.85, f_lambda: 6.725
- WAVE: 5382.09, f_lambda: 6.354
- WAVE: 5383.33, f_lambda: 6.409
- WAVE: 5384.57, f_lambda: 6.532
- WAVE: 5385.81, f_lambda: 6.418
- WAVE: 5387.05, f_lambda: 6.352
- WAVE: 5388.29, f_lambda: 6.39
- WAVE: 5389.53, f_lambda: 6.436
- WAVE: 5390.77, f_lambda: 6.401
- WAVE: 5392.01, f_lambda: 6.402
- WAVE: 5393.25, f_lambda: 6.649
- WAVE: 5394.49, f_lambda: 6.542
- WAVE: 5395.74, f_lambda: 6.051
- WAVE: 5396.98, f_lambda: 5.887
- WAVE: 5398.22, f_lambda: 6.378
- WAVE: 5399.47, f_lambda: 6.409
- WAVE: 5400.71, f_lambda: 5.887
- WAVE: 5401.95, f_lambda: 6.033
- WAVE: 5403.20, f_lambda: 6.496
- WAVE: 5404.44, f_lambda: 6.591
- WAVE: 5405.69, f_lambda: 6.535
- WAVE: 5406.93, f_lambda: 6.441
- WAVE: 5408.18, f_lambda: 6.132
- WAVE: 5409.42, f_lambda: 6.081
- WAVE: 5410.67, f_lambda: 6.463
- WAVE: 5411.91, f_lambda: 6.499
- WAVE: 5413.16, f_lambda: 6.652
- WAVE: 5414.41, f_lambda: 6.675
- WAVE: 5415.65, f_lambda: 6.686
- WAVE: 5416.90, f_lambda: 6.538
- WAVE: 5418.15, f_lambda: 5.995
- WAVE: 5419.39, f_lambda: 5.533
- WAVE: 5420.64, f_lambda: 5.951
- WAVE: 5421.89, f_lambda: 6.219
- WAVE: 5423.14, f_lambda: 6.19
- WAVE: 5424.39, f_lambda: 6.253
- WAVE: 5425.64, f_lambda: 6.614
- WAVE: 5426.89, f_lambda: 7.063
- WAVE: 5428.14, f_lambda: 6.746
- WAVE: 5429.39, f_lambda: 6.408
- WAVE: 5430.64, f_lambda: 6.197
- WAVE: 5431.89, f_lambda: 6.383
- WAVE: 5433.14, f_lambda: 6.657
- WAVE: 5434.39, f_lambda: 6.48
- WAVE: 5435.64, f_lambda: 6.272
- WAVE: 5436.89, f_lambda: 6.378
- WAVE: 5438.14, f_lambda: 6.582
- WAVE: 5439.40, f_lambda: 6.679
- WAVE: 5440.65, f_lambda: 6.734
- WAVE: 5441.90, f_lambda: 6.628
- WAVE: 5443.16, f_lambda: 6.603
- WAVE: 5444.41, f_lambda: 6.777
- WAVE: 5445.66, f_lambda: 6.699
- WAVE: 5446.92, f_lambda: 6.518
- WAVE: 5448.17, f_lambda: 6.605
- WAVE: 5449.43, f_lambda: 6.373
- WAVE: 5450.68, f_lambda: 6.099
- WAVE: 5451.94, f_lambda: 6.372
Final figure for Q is -0.08 mag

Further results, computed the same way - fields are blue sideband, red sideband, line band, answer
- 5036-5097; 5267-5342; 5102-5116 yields 0.02 mag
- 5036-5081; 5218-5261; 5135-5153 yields 0.05 mag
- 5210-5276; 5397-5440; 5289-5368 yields -0.03 mag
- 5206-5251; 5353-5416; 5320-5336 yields 0.02 mag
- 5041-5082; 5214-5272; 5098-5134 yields 0.02 mag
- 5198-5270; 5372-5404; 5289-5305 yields -0.04 mag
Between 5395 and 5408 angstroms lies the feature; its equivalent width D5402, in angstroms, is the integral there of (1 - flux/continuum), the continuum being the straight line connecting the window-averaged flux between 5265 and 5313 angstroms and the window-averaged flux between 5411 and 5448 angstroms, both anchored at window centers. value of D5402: 0.5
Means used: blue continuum 6.81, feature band 6.26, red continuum 6.47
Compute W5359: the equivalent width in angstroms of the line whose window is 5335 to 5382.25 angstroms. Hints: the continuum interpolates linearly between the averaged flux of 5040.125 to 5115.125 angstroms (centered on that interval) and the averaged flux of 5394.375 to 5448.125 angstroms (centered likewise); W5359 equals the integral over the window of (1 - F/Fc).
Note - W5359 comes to -0.6 angstroms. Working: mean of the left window 6.94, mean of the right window 6.41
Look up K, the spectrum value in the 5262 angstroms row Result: 6.429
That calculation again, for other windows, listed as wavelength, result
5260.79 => 6.313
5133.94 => 6.548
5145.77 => 6.583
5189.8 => 5.838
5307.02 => 6.708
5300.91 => 7.258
